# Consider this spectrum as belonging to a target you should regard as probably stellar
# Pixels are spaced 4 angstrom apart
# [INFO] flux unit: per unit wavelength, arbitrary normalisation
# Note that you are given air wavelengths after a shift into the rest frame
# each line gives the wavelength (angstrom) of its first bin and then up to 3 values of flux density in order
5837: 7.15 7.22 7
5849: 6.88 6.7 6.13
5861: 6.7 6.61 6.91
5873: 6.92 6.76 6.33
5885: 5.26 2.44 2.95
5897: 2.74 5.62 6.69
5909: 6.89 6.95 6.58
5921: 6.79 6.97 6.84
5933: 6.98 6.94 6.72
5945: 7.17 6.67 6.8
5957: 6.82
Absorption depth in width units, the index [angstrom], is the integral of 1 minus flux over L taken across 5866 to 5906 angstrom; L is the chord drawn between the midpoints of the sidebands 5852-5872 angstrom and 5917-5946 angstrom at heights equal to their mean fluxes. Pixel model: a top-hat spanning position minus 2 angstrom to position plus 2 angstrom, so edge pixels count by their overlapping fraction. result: 8.6 angstrom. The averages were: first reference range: 6.62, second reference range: 6.88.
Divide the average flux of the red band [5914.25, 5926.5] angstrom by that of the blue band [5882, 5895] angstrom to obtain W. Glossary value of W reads 1.8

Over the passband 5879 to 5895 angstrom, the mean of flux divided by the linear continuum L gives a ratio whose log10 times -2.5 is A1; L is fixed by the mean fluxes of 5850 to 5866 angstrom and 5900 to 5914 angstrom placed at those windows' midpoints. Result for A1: 0.47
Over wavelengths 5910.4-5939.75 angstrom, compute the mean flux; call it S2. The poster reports 6.86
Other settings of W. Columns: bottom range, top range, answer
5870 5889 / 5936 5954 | 1.15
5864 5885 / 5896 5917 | 0.91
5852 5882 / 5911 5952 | 1.03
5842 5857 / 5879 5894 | 0.64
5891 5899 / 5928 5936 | 2.43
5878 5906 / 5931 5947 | 1.52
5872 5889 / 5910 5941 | 1.18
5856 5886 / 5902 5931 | 1.04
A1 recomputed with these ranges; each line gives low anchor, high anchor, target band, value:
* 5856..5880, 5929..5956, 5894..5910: 0.28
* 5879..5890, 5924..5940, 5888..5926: 0.08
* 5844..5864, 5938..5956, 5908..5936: -0.01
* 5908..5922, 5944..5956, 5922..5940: -0.01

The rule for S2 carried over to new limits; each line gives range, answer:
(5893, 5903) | 3.93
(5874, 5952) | 6.04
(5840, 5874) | 6.77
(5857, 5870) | 6.63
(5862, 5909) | 5.48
